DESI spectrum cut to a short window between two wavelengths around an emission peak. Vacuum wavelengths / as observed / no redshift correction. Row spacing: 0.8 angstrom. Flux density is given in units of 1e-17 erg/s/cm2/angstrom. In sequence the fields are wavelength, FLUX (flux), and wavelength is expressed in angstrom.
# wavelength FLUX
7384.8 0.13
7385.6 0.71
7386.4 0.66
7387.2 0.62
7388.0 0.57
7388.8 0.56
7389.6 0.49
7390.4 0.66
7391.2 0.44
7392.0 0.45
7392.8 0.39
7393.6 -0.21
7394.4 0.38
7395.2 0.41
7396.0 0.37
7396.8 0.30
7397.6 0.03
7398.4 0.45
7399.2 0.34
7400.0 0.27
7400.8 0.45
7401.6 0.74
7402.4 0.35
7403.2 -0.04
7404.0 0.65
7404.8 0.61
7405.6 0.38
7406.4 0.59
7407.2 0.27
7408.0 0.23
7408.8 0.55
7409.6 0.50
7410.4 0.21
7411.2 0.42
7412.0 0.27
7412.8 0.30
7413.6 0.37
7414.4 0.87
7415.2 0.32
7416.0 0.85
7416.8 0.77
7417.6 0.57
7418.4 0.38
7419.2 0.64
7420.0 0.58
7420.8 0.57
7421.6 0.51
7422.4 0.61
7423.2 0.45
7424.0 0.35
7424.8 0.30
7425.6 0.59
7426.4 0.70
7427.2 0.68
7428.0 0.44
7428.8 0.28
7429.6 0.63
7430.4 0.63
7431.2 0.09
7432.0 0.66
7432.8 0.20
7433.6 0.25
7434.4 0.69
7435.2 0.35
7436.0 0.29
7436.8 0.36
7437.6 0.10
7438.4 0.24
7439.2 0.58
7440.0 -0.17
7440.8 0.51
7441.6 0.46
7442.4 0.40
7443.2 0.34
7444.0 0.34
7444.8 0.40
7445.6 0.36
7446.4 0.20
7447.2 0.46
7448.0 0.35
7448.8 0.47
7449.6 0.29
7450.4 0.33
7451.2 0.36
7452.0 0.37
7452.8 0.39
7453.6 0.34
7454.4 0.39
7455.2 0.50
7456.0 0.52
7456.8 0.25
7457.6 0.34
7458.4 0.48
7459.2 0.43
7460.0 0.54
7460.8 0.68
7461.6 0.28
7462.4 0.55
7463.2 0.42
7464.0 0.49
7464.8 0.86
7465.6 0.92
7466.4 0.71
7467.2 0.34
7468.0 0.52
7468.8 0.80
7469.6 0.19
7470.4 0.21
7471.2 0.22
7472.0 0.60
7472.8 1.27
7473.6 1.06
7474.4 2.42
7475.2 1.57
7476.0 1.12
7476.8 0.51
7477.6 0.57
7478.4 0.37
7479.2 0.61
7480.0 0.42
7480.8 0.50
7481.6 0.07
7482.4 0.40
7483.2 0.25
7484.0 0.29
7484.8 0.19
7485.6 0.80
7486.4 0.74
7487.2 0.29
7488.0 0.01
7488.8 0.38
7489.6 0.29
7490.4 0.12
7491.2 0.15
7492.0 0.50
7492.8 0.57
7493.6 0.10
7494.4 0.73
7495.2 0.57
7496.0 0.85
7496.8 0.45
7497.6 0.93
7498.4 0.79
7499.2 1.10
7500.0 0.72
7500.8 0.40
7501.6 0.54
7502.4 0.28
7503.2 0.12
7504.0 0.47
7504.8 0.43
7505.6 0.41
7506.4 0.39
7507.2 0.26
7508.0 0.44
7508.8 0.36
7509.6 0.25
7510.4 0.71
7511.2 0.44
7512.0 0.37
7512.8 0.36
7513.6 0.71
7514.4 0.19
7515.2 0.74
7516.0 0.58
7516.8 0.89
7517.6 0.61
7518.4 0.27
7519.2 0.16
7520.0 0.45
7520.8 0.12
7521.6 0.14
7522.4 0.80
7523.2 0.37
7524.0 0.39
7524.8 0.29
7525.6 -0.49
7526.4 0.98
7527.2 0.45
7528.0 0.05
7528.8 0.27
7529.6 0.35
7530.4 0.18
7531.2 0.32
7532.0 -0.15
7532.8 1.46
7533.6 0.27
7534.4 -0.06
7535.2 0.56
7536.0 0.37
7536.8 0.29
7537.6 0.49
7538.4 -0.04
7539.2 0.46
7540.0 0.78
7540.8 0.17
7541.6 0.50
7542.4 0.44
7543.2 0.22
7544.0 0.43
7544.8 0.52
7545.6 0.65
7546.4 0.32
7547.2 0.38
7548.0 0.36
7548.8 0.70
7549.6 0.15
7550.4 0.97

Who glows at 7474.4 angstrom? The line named H-alpha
